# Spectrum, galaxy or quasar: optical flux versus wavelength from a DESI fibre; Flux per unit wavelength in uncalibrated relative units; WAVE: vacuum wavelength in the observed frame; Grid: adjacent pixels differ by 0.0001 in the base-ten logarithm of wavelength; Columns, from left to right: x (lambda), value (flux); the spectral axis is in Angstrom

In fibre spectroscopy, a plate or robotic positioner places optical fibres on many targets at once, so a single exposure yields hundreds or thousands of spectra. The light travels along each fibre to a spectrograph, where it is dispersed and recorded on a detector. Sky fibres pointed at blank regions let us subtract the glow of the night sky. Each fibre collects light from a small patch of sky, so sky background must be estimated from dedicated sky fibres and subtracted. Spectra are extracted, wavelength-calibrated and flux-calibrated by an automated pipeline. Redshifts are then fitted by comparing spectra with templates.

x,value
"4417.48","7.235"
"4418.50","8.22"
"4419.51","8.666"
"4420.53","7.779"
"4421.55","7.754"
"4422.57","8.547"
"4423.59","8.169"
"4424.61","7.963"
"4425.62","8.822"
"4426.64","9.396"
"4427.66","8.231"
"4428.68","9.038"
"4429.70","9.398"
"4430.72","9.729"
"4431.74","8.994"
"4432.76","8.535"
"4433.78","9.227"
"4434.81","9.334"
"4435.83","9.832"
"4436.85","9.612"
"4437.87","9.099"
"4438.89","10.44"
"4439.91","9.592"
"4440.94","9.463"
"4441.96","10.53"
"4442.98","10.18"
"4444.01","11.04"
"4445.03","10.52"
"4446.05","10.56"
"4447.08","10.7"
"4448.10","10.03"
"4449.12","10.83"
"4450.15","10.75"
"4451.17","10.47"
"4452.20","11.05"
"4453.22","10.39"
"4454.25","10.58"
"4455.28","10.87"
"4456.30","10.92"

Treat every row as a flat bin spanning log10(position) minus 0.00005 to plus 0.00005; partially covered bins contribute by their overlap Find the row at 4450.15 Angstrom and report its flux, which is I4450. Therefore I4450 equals 10.75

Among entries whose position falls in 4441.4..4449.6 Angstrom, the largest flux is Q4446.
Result 11.04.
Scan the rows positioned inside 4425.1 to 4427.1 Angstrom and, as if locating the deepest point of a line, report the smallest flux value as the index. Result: 8.822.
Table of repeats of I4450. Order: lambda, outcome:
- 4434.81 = 9.334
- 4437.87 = 9.099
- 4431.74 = 8.994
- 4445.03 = 10.52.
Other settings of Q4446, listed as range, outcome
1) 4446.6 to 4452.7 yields 11.05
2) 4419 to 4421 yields 8.666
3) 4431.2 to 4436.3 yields 9.832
